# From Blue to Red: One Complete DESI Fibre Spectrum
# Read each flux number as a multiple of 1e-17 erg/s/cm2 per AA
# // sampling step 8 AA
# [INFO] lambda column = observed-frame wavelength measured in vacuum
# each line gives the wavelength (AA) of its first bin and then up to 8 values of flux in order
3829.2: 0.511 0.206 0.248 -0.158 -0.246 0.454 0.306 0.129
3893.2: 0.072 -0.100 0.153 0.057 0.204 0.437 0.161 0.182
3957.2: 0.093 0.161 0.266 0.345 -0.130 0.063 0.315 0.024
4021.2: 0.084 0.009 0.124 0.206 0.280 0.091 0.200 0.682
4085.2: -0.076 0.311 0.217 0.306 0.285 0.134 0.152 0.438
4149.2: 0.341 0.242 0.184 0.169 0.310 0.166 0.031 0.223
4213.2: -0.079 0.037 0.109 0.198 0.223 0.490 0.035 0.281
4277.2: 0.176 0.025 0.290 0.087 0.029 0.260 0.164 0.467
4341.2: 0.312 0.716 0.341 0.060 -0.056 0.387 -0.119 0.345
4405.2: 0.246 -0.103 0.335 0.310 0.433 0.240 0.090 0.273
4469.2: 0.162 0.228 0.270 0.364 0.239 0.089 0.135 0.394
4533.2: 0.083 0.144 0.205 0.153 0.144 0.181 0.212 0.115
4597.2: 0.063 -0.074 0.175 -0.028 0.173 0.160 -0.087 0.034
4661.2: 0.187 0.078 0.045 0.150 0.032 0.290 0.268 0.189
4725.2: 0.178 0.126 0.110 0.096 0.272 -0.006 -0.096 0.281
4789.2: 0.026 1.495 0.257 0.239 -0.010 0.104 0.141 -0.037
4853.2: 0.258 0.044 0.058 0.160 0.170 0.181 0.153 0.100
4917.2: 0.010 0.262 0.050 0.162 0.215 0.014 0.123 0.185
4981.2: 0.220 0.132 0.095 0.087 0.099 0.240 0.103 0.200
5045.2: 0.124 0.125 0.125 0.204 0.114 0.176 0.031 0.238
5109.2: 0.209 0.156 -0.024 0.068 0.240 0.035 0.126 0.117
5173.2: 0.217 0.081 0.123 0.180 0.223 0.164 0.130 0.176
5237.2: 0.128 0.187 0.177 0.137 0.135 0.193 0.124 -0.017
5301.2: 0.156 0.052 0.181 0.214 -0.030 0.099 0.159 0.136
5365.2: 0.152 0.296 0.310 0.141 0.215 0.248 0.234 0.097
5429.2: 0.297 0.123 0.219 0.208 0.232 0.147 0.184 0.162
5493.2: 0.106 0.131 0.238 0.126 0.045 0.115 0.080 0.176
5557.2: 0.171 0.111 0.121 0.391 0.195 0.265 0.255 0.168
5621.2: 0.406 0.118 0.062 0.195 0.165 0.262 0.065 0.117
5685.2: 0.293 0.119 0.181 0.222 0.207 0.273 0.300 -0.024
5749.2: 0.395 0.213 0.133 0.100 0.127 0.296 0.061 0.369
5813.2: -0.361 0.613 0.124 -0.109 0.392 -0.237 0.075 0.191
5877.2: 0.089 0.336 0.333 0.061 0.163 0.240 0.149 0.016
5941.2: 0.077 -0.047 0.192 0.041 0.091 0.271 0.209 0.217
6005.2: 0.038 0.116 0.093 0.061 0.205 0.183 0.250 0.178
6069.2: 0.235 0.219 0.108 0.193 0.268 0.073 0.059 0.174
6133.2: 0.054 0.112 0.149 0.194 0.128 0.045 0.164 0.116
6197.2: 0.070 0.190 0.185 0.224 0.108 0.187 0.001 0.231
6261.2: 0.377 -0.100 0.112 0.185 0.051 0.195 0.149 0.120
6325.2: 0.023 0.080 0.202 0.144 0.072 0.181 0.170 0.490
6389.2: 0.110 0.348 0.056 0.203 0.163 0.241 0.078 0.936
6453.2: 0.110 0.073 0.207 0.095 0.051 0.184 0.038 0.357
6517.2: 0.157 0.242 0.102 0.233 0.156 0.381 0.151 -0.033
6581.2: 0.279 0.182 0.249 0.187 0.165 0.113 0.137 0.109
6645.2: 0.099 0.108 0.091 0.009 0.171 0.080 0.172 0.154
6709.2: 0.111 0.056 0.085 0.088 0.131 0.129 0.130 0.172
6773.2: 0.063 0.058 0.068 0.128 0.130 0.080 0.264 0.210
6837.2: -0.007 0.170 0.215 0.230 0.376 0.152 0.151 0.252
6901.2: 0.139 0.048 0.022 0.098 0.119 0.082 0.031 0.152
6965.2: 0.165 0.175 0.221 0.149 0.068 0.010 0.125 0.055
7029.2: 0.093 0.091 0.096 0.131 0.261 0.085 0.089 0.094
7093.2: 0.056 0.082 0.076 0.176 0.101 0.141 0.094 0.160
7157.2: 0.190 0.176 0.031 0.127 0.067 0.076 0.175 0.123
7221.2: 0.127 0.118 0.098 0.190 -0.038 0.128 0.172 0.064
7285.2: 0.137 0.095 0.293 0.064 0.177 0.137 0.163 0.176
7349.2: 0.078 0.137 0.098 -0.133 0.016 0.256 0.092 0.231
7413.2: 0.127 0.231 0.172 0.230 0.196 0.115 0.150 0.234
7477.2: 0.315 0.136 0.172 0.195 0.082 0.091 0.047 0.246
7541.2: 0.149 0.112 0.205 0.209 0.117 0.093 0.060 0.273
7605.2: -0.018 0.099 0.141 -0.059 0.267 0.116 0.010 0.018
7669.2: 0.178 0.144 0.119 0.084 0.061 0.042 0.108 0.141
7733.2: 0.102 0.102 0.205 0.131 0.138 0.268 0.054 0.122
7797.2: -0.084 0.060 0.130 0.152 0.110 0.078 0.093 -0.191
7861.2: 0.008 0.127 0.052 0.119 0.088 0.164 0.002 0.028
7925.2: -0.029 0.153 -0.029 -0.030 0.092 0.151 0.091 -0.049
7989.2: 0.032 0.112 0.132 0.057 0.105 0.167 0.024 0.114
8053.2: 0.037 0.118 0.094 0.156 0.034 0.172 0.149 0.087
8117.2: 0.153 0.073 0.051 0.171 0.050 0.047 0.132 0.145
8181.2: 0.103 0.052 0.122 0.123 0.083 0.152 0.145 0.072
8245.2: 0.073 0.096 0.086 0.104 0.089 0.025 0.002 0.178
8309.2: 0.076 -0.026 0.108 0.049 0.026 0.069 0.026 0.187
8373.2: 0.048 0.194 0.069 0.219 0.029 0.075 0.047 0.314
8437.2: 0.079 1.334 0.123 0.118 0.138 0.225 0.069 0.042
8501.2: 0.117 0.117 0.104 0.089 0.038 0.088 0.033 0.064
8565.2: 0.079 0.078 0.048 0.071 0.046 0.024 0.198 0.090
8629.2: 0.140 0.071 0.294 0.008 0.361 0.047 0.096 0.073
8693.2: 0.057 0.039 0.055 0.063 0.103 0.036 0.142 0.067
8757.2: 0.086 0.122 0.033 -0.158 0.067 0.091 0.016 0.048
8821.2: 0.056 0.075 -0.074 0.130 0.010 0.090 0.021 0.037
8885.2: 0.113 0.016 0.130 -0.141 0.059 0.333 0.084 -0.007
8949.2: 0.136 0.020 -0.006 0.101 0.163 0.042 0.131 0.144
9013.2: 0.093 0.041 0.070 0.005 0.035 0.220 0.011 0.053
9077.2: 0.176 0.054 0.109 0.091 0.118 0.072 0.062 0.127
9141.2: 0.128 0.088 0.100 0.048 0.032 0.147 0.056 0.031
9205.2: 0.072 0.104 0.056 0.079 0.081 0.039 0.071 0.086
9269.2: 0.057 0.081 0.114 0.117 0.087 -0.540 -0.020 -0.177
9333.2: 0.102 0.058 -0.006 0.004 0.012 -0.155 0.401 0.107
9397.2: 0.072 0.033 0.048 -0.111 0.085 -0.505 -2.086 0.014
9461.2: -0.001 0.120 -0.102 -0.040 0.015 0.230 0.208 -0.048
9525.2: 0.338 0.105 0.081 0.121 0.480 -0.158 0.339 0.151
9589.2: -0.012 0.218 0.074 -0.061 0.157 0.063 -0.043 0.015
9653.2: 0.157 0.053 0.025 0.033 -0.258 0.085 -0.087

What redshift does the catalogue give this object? 0.29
